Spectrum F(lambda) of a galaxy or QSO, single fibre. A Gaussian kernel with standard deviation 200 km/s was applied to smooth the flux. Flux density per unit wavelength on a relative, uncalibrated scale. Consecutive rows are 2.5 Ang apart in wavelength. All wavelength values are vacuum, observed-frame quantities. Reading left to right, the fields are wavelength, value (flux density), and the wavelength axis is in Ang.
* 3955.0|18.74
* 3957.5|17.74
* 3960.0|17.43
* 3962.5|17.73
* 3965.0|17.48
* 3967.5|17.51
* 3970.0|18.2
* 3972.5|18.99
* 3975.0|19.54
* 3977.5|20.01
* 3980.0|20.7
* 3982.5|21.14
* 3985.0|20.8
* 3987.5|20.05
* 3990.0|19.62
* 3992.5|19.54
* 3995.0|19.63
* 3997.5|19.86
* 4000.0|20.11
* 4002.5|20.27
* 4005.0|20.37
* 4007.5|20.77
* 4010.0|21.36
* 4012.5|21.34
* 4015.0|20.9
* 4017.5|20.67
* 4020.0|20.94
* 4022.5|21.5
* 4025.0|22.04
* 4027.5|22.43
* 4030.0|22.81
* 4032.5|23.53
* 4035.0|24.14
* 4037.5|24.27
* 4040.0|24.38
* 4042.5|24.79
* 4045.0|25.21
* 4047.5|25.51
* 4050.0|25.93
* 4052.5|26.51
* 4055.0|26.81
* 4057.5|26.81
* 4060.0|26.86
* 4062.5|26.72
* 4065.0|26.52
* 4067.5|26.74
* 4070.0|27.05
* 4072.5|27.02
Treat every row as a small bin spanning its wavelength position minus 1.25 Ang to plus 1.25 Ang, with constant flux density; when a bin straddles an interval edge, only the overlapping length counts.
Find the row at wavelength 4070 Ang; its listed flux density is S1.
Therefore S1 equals 27.05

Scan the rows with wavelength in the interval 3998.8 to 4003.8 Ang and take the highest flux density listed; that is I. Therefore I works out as 20.27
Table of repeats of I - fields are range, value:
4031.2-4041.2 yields 24.38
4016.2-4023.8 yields 21.5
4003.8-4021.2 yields 21.36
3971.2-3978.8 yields 20.01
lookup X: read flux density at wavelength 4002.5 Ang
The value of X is 20.27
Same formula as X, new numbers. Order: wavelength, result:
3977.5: 20.01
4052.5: 26.51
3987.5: 20.05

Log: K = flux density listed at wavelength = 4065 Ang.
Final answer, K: 26.52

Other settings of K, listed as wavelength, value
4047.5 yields 25.51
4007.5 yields 20.77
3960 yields 17.43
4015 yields 20.9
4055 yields 26.81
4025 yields 22.04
